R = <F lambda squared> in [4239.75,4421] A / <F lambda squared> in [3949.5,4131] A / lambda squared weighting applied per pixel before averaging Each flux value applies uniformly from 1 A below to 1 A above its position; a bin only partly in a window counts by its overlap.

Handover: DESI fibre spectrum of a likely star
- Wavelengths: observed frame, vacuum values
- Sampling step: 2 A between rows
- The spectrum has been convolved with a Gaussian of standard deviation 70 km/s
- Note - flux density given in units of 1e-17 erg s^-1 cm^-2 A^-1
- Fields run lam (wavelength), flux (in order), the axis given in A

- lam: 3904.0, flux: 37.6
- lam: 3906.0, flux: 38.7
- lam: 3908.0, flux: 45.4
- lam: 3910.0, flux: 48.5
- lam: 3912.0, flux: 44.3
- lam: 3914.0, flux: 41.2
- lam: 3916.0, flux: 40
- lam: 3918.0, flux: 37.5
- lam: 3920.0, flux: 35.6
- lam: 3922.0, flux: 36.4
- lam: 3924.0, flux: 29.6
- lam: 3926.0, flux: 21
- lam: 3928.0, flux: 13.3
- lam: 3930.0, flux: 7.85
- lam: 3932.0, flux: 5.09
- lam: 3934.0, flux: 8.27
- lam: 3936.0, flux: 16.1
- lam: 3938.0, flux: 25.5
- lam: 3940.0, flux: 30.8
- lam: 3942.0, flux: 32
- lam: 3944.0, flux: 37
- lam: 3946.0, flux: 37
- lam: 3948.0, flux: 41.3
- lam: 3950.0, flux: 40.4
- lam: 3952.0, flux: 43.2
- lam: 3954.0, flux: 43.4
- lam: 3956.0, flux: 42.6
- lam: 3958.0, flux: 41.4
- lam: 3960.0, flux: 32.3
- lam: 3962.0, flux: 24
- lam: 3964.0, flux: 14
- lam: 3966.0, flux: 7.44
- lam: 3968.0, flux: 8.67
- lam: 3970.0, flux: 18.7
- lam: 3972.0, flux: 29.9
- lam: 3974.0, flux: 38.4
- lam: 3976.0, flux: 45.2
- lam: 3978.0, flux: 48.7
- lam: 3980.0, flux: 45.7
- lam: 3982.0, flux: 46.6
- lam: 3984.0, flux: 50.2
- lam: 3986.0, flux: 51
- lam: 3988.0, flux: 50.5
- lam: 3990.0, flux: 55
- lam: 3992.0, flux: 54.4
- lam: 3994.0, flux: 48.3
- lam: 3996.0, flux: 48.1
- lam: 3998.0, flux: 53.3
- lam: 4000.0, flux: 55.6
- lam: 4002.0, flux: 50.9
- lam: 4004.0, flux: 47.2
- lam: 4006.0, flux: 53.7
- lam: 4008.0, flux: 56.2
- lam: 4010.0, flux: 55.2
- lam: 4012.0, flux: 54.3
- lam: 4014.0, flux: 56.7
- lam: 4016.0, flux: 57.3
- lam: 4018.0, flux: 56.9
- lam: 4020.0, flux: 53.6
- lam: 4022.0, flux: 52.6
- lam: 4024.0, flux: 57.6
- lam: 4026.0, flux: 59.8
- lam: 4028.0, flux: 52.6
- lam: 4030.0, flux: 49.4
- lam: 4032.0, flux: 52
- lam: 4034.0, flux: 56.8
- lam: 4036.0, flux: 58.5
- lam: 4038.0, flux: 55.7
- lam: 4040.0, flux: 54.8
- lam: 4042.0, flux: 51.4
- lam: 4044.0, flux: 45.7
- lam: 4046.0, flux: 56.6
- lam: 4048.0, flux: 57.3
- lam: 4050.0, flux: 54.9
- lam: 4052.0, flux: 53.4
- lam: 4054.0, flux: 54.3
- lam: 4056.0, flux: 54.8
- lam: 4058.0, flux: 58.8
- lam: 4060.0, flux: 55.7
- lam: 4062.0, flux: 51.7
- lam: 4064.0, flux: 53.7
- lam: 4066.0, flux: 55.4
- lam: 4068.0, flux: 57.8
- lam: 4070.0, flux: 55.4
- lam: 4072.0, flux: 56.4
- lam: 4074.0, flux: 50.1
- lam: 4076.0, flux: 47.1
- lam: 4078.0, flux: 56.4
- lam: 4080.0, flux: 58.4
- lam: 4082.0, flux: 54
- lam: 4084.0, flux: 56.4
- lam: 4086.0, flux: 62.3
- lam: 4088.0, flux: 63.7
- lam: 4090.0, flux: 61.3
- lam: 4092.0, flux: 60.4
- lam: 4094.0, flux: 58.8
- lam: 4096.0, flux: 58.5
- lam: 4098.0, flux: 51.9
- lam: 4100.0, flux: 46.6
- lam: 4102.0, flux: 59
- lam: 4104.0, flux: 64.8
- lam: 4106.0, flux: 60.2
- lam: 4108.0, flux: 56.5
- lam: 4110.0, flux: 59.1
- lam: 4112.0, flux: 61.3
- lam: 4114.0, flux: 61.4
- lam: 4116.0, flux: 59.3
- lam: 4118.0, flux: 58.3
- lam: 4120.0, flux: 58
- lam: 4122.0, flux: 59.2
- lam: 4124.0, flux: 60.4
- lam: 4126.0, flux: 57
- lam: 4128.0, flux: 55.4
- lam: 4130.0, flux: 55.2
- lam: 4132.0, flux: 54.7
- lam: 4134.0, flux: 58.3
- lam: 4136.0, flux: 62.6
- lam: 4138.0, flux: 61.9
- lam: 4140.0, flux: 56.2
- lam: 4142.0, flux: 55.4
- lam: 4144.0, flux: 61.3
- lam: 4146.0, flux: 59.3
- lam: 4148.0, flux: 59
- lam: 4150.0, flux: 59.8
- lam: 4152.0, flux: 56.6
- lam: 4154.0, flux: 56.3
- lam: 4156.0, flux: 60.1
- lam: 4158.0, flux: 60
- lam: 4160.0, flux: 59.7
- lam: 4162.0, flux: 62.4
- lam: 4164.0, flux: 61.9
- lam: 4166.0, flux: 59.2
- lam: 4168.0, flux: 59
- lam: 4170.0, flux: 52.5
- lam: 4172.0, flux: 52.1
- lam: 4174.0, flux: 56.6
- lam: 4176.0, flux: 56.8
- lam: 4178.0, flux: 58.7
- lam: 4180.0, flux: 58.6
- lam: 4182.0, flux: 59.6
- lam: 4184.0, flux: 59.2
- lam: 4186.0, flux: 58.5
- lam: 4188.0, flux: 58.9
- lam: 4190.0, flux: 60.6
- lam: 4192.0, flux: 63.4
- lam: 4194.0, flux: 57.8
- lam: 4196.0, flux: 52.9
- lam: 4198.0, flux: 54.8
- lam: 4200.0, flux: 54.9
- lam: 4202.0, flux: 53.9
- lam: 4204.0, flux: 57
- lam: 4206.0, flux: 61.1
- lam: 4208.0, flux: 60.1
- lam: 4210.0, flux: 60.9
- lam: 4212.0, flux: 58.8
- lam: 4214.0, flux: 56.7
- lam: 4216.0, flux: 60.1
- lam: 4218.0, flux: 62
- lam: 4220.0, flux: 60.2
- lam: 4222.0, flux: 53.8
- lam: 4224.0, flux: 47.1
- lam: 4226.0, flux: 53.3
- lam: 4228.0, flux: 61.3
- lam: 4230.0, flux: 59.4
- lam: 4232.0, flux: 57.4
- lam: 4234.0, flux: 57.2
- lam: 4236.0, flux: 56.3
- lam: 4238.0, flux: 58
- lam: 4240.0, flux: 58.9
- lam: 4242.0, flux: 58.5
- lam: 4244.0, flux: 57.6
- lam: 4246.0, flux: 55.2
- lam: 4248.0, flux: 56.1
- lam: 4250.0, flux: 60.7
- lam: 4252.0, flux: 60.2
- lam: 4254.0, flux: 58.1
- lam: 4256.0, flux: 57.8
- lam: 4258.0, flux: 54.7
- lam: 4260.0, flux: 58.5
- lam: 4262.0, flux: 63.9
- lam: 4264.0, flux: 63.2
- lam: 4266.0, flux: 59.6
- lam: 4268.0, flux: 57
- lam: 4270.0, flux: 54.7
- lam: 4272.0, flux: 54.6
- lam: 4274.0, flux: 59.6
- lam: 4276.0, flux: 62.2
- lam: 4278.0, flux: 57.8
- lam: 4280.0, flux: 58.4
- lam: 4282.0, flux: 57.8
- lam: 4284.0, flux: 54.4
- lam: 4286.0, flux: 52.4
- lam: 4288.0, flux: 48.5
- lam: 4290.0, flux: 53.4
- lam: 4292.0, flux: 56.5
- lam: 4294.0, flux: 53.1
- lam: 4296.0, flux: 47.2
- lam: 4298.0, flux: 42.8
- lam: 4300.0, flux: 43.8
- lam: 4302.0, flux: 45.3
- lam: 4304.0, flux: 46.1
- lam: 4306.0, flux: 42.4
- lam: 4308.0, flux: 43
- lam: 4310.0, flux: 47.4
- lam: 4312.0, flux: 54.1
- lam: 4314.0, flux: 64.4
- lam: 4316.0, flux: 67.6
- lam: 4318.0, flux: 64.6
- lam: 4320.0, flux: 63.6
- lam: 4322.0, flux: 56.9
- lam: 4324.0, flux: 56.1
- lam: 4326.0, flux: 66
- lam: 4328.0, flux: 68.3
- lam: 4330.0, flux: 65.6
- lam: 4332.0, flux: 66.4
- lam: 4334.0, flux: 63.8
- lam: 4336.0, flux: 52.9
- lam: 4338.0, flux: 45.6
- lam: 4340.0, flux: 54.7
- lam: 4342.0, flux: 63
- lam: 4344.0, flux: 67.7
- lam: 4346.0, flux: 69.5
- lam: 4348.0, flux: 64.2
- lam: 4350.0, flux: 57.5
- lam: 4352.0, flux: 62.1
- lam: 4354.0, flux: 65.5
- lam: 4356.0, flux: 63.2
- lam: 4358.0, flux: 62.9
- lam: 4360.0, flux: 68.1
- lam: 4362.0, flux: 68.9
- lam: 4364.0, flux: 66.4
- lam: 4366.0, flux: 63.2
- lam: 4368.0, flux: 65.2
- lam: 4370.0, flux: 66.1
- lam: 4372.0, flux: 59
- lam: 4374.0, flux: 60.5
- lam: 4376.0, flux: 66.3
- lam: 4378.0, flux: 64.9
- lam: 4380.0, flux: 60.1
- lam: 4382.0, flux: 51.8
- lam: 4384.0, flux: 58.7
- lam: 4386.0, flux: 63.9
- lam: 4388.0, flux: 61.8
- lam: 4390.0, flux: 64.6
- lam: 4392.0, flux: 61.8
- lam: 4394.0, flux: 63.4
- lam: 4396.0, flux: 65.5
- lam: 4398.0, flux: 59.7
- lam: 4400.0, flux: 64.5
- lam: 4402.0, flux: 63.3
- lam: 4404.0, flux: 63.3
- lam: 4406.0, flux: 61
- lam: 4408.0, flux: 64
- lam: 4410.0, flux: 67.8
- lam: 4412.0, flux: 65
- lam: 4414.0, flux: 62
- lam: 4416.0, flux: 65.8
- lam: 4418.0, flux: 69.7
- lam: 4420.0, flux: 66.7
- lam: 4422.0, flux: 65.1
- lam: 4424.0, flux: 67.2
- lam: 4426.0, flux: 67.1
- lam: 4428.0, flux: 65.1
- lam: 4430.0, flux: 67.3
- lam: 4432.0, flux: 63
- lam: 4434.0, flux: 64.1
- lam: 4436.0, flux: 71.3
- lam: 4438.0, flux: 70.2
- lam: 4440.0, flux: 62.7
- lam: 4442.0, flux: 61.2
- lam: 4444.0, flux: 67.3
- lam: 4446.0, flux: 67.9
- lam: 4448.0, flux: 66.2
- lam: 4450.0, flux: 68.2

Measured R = 1.33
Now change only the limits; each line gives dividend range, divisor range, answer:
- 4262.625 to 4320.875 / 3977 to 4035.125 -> 1.18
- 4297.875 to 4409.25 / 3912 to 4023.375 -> 1.87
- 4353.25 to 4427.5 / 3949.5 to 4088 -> 1.54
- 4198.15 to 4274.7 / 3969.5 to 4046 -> 1.26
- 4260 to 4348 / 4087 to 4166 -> 1.05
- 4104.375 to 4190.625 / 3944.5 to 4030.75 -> 1.41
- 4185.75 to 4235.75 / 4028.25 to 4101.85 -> 1.12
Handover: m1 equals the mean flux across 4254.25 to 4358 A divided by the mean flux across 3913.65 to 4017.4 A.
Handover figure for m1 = 1.52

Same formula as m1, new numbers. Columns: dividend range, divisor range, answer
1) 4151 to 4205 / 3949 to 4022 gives 1.32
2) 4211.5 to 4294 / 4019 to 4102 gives 1.04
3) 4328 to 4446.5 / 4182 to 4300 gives 1.12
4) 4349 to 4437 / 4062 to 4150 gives 1.11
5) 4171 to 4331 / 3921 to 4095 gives 1.24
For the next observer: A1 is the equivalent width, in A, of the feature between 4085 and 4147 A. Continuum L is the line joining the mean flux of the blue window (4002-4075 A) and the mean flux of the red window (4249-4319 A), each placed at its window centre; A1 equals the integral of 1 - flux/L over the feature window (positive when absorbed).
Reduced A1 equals -4.51 A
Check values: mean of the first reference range 54.5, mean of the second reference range 55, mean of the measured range 58.7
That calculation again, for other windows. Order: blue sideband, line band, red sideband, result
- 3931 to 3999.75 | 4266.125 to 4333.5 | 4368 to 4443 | 1.90 A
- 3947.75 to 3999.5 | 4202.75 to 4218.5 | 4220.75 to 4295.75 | -1.60 A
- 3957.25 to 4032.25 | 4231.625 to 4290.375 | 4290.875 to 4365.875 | -1.81 A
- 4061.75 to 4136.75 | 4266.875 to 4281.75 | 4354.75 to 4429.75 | 0.85 A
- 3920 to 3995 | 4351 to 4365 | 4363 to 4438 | -0.97 A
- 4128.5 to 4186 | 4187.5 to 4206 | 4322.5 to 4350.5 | 0.53 A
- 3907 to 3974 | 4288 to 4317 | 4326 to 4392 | 3.87 A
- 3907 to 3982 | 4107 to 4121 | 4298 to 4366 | -4.99 A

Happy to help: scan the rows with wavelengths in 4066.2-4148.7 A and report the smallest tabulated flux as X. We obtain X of 46.6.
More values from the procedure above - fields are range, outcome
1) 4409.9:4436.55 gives 62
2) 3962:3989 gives 7.44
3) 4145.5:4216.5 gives 52.1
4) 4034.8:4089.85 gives 45.7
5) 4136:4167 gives 55.4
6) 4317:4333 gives 56.1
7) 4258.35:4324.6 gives 42.4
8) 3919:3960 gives 5.09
